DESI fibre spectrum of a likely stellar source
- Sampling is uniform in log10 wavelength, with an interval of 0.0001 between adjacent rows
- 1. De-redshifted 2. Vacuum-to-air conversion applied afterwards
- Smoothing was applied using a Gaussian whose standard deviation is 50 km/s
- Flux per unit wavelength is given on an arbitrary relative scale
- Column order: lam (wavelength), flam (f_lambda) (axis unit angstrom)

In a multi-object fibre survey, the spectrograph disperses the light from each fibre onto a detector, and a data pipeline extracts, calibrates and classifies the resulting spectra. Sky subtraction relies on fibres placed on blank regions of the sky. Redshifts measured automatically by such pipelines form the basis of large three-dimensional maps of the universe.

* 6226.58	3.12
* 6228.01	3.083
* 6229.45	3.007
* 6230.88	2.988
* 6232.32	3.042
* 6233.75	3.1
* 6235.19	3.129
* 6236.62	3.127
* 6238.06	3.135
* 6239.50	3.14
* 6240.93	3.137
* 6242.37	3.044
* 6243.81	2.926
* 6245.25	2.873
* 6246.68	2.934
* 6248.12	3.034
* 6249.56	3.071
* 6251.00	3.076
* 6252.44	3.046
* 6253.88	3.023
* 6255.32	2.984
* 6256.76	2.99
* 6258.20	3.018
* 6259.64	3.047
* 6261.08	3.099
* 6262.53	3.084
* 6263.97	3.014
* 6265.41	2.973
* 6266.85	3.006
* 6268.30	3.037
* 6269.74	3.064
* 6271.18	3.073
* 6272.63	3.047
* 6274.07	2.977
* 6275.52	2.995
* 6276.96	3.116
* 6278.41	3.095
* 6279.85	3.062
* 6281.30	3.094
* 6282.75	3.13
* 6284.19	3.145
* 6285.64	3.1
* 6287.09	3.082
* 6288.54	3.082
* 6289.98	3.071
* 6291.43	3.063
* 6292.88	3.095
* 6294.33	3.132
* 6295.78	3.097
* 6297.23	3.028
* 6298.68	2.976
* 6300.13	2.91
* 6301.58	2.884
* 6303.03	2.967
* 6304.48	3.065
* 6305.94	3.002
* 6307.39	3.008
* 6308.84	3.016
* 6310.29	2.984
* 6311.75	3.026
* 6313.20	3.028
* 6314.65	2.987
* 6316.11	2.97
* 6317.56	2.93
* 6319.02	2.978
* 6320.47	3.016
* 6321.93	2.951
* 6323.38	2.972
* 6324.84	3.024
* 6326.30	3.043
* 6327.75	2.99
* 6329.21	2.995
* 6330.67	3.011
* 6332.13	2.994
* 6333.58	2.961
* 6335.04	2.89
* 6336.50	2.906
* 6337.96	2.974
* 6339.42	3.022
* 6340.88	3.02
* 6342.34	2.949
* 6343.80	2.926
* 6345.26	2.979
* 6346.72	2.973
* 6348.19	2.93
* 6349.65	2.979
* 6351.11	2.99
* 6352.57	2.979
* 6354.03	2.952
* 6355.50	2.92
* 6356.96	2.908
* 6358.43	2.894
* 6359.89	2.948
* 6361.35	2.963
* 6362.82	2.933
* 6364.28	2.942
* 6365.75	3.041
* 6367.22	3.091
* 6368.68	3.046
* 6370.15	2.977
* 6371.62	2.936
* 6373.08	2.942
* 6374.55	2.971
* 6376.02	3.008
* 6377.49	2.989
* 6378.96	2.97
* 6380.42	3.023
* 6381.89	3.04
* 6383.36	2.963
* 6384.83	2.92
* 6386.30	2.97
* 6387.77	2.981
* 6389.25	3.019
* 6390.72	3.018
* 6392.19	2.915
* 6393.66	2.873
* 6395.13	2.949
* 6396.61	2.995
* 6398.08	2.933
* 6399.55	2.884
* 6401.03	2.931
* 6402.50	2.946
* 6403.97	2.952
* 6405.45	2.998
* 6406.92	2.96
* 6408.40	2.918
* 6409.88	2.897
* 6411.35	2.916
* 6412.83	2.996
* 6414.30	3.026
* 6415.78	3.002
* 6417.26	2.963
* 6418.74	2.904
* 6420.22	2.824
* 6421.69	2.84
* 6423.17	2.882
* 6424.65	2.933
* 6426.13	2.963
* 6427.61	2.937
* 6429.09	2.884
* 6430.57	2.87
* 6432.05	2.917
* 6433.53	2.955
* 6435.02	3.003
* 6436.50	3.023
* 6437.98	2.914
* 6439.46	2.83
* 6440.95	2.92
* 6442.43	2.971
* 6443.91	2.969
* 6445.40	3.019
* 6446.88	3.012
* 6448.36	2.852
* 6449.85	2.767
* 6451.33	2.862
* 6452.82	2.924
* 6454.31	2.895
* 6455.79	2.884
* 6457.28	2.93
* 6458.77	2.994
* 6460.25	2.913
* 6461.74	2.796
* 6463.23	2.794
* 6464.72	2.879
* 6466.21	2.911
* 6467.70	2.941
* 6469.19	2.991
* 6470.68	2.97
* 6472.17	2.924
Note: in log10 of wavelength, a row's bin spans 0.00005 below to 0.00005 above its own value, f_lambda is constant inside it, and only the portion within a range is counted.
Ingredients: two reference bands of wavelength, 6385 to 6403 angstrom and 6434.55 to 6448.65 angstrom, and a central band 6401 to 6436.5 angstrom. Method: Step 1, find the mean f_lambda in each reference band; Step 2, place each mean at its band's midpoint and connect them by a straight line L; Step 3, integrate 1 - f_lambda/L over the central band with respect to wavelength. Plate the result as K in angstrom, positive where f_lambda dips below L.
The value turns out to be 0.2 angstrom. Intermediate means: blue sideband 2.95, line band 2.94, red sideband 2.96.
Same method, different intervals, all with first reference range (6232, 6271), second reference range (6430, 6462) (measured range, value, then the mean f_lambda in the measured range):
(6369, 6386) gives -0.1 angstrom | 2.98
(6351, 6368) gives 0.1 angstrom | 2.96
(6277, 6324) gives -0.3 angstrom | 3.03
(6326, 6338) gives 0.1 angstrom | 2.97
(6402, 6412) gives 0.0 angstrom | 2.94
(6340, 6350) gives 0.1 angstrom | 2.96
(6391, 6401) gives 0.1 angstrom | 2.93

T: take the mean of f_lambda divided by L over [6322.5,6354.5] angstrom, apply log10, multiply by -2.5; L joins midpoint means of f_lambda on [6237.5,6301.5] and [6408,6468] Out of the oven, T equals 0.01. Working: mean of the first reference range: 3.05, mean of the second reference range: 2.92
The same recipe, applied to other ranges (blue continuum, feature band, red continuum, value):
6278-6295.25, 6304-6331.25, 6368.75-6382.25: 0.02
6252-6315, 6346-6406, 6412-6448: 0.00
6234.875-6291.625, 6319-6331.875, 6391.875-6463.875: 0.00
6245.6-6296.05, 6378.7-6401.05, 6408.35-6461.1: 0.00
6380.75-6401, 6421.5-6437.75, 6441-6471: 0.00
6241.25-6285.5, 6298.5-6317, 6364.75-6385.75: 0.01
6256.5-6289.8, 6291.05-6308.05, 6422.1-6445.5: 0.01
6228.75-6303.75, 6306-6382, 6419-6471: 0.00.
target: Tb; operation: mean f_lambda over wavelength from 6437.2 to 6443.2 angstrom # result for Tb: 2.91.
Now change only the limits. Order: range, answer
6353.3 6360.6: 2.92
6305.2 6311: 3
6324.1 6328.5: 3.02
